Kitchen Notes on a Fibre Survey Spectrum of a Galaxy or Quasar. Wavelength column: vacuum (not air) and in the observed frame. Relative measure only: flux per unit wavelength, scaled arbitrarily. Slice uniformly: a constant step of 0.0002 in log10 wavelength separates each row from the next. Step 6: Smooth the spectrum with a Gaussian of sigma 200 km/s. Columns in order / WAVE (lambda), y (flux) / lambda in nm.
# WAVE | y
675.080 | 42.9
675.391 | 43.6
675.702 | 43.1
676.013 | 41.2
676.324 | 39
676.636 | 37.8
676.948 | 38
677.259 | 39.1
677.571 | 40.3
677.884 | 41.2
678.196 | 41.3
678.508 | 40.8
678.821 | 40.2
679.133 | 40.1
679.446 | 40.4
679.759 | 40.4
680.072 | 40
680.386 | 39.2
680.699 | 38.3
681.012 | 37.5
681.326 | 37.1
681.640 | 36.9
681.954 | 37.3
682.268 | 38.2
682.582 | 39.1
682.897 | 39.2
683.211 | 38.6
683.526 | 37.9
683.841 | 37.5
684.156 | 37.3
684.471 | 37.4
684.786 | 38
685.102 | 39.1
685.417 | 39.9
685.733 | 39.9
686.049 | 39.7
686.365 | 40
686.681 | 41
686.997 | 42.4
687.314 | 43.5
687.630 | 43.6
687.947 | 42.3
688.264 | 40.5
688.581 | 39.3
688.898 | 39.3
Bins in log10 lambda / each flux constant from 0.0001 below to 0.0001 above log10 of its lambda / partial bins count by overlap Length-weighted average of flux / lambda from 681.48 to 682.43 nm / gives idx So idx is 37.5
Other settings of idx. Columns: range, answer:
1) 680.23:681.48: 38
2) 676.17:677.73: 38.8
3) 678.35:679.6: 40.4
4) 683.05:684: 38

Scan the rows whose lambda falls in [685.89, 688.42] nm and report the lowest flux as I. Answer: 39.7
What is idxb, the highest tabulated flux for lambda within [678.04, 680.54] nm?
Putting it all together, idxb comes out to 41.3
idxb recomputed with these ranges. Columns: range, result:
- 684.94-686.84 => 41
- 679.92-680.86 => 40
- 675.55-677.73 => 43.1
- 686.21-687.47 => 43.5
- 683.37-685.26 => 39.1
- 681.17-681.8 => 37.1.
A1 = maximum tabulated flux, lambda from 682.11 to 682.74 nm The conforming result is 39.1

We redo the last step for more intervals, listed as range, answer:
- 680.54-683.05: 39.2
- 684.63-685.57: 39.9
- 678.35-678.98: 40.8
